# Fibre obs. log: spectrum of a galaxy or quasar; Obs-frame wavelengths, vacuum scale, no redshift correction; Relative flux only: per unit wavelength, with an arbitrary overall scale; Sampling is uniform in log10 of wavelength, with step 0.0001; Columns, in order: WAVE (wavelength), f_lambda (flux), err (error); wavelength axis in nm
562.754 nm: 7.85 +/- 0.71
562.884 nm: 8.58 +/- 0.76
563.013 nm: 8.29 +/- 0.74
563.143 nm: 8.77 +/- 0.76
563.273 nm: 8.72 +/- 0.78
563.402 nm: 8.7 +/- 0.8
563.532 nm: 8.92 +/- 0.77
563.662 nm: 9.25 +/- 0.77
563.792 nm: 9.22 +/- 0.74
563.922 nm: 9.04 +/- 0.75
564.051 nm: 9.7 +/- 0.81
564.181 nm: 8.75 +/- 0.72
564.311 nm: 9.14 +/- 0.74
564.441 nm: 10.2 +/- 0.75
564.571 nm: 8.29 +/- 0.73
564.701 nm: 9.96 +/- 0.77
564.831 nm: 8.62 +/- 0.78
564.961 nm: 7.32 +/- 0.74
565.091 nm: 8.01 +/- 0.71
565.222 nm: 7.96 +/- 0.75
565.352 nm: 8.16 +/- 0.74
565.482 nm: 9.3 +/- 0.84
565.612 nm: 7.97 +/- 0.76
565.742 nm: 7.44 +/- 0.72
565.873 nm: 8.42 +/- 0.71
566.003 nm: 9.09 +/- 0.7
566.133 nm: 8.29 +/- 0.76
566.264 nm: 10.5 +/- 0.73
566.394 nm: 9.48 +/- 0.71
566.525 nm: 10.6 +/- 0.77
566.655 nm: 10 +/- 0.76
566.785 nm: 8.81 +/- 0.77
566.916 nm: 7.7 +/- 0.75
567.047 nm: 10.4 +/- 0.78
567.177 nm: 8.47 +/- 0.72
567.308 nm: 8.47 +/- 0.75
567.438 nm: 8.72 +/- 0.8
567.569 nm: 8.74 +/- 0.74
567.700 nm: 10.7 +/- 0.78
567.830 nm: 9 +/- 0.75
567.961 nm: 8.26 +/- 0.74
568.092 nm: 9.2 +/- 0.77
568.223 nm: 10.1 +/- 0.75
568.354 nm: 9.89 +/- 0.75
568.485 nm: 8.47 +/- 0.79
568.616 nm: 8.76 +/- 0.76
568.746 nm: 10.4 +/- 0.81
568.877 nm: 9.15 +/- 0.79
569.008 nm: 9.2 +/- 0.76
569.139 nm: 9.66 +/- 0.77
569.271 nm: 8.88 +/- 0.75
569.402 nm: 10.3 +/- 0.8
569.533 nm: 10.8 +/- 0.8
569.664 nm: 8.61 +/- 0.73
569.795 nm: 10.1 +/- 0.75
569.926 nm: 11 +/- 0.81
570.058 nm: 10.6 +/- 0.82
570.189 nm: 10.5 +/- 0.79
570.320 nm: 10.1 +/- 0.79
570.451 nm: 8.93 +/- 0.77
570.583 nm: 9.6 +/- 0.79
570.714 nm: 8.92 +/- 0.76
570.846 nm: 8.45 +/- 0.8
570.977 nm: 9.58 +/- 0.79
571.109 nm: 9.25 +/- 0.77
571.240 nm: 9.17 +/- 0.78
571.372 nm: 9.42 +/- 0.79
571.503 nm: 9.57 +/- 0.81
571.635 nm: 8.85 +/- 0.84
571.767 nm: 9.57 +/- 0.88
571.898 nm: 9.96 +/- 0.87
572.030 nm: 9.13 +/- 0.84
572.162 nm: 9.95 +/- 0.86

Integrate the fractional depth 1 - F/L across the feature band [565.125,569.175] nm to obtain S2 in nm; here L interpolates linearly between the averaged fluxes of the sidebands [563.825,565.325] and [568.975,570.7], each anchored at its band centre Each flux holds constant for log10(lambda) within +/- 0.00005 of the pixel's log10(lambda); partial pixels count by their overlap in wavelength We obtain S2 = 0.112 nm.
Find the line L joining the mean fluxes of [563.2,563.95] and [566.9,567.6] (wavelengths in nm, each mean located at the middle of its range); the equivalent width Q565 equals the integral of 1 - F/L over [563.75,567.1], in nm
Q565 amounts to -0.01 nm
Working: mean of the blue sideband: 8.96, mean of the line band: 8.93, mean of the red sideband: 8.83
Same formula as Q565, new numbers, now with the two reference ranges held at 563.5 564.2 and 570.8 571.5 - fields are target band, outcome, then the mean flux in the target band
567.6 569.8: -0.06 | 9.47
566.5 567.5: 0.01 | 9.1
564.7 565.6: 0.08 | 8.34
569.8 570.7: -0.08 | 10.1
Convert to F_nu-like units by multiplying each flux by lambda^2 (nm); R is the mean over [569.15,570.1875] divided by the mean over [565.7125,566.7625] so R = 1.1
